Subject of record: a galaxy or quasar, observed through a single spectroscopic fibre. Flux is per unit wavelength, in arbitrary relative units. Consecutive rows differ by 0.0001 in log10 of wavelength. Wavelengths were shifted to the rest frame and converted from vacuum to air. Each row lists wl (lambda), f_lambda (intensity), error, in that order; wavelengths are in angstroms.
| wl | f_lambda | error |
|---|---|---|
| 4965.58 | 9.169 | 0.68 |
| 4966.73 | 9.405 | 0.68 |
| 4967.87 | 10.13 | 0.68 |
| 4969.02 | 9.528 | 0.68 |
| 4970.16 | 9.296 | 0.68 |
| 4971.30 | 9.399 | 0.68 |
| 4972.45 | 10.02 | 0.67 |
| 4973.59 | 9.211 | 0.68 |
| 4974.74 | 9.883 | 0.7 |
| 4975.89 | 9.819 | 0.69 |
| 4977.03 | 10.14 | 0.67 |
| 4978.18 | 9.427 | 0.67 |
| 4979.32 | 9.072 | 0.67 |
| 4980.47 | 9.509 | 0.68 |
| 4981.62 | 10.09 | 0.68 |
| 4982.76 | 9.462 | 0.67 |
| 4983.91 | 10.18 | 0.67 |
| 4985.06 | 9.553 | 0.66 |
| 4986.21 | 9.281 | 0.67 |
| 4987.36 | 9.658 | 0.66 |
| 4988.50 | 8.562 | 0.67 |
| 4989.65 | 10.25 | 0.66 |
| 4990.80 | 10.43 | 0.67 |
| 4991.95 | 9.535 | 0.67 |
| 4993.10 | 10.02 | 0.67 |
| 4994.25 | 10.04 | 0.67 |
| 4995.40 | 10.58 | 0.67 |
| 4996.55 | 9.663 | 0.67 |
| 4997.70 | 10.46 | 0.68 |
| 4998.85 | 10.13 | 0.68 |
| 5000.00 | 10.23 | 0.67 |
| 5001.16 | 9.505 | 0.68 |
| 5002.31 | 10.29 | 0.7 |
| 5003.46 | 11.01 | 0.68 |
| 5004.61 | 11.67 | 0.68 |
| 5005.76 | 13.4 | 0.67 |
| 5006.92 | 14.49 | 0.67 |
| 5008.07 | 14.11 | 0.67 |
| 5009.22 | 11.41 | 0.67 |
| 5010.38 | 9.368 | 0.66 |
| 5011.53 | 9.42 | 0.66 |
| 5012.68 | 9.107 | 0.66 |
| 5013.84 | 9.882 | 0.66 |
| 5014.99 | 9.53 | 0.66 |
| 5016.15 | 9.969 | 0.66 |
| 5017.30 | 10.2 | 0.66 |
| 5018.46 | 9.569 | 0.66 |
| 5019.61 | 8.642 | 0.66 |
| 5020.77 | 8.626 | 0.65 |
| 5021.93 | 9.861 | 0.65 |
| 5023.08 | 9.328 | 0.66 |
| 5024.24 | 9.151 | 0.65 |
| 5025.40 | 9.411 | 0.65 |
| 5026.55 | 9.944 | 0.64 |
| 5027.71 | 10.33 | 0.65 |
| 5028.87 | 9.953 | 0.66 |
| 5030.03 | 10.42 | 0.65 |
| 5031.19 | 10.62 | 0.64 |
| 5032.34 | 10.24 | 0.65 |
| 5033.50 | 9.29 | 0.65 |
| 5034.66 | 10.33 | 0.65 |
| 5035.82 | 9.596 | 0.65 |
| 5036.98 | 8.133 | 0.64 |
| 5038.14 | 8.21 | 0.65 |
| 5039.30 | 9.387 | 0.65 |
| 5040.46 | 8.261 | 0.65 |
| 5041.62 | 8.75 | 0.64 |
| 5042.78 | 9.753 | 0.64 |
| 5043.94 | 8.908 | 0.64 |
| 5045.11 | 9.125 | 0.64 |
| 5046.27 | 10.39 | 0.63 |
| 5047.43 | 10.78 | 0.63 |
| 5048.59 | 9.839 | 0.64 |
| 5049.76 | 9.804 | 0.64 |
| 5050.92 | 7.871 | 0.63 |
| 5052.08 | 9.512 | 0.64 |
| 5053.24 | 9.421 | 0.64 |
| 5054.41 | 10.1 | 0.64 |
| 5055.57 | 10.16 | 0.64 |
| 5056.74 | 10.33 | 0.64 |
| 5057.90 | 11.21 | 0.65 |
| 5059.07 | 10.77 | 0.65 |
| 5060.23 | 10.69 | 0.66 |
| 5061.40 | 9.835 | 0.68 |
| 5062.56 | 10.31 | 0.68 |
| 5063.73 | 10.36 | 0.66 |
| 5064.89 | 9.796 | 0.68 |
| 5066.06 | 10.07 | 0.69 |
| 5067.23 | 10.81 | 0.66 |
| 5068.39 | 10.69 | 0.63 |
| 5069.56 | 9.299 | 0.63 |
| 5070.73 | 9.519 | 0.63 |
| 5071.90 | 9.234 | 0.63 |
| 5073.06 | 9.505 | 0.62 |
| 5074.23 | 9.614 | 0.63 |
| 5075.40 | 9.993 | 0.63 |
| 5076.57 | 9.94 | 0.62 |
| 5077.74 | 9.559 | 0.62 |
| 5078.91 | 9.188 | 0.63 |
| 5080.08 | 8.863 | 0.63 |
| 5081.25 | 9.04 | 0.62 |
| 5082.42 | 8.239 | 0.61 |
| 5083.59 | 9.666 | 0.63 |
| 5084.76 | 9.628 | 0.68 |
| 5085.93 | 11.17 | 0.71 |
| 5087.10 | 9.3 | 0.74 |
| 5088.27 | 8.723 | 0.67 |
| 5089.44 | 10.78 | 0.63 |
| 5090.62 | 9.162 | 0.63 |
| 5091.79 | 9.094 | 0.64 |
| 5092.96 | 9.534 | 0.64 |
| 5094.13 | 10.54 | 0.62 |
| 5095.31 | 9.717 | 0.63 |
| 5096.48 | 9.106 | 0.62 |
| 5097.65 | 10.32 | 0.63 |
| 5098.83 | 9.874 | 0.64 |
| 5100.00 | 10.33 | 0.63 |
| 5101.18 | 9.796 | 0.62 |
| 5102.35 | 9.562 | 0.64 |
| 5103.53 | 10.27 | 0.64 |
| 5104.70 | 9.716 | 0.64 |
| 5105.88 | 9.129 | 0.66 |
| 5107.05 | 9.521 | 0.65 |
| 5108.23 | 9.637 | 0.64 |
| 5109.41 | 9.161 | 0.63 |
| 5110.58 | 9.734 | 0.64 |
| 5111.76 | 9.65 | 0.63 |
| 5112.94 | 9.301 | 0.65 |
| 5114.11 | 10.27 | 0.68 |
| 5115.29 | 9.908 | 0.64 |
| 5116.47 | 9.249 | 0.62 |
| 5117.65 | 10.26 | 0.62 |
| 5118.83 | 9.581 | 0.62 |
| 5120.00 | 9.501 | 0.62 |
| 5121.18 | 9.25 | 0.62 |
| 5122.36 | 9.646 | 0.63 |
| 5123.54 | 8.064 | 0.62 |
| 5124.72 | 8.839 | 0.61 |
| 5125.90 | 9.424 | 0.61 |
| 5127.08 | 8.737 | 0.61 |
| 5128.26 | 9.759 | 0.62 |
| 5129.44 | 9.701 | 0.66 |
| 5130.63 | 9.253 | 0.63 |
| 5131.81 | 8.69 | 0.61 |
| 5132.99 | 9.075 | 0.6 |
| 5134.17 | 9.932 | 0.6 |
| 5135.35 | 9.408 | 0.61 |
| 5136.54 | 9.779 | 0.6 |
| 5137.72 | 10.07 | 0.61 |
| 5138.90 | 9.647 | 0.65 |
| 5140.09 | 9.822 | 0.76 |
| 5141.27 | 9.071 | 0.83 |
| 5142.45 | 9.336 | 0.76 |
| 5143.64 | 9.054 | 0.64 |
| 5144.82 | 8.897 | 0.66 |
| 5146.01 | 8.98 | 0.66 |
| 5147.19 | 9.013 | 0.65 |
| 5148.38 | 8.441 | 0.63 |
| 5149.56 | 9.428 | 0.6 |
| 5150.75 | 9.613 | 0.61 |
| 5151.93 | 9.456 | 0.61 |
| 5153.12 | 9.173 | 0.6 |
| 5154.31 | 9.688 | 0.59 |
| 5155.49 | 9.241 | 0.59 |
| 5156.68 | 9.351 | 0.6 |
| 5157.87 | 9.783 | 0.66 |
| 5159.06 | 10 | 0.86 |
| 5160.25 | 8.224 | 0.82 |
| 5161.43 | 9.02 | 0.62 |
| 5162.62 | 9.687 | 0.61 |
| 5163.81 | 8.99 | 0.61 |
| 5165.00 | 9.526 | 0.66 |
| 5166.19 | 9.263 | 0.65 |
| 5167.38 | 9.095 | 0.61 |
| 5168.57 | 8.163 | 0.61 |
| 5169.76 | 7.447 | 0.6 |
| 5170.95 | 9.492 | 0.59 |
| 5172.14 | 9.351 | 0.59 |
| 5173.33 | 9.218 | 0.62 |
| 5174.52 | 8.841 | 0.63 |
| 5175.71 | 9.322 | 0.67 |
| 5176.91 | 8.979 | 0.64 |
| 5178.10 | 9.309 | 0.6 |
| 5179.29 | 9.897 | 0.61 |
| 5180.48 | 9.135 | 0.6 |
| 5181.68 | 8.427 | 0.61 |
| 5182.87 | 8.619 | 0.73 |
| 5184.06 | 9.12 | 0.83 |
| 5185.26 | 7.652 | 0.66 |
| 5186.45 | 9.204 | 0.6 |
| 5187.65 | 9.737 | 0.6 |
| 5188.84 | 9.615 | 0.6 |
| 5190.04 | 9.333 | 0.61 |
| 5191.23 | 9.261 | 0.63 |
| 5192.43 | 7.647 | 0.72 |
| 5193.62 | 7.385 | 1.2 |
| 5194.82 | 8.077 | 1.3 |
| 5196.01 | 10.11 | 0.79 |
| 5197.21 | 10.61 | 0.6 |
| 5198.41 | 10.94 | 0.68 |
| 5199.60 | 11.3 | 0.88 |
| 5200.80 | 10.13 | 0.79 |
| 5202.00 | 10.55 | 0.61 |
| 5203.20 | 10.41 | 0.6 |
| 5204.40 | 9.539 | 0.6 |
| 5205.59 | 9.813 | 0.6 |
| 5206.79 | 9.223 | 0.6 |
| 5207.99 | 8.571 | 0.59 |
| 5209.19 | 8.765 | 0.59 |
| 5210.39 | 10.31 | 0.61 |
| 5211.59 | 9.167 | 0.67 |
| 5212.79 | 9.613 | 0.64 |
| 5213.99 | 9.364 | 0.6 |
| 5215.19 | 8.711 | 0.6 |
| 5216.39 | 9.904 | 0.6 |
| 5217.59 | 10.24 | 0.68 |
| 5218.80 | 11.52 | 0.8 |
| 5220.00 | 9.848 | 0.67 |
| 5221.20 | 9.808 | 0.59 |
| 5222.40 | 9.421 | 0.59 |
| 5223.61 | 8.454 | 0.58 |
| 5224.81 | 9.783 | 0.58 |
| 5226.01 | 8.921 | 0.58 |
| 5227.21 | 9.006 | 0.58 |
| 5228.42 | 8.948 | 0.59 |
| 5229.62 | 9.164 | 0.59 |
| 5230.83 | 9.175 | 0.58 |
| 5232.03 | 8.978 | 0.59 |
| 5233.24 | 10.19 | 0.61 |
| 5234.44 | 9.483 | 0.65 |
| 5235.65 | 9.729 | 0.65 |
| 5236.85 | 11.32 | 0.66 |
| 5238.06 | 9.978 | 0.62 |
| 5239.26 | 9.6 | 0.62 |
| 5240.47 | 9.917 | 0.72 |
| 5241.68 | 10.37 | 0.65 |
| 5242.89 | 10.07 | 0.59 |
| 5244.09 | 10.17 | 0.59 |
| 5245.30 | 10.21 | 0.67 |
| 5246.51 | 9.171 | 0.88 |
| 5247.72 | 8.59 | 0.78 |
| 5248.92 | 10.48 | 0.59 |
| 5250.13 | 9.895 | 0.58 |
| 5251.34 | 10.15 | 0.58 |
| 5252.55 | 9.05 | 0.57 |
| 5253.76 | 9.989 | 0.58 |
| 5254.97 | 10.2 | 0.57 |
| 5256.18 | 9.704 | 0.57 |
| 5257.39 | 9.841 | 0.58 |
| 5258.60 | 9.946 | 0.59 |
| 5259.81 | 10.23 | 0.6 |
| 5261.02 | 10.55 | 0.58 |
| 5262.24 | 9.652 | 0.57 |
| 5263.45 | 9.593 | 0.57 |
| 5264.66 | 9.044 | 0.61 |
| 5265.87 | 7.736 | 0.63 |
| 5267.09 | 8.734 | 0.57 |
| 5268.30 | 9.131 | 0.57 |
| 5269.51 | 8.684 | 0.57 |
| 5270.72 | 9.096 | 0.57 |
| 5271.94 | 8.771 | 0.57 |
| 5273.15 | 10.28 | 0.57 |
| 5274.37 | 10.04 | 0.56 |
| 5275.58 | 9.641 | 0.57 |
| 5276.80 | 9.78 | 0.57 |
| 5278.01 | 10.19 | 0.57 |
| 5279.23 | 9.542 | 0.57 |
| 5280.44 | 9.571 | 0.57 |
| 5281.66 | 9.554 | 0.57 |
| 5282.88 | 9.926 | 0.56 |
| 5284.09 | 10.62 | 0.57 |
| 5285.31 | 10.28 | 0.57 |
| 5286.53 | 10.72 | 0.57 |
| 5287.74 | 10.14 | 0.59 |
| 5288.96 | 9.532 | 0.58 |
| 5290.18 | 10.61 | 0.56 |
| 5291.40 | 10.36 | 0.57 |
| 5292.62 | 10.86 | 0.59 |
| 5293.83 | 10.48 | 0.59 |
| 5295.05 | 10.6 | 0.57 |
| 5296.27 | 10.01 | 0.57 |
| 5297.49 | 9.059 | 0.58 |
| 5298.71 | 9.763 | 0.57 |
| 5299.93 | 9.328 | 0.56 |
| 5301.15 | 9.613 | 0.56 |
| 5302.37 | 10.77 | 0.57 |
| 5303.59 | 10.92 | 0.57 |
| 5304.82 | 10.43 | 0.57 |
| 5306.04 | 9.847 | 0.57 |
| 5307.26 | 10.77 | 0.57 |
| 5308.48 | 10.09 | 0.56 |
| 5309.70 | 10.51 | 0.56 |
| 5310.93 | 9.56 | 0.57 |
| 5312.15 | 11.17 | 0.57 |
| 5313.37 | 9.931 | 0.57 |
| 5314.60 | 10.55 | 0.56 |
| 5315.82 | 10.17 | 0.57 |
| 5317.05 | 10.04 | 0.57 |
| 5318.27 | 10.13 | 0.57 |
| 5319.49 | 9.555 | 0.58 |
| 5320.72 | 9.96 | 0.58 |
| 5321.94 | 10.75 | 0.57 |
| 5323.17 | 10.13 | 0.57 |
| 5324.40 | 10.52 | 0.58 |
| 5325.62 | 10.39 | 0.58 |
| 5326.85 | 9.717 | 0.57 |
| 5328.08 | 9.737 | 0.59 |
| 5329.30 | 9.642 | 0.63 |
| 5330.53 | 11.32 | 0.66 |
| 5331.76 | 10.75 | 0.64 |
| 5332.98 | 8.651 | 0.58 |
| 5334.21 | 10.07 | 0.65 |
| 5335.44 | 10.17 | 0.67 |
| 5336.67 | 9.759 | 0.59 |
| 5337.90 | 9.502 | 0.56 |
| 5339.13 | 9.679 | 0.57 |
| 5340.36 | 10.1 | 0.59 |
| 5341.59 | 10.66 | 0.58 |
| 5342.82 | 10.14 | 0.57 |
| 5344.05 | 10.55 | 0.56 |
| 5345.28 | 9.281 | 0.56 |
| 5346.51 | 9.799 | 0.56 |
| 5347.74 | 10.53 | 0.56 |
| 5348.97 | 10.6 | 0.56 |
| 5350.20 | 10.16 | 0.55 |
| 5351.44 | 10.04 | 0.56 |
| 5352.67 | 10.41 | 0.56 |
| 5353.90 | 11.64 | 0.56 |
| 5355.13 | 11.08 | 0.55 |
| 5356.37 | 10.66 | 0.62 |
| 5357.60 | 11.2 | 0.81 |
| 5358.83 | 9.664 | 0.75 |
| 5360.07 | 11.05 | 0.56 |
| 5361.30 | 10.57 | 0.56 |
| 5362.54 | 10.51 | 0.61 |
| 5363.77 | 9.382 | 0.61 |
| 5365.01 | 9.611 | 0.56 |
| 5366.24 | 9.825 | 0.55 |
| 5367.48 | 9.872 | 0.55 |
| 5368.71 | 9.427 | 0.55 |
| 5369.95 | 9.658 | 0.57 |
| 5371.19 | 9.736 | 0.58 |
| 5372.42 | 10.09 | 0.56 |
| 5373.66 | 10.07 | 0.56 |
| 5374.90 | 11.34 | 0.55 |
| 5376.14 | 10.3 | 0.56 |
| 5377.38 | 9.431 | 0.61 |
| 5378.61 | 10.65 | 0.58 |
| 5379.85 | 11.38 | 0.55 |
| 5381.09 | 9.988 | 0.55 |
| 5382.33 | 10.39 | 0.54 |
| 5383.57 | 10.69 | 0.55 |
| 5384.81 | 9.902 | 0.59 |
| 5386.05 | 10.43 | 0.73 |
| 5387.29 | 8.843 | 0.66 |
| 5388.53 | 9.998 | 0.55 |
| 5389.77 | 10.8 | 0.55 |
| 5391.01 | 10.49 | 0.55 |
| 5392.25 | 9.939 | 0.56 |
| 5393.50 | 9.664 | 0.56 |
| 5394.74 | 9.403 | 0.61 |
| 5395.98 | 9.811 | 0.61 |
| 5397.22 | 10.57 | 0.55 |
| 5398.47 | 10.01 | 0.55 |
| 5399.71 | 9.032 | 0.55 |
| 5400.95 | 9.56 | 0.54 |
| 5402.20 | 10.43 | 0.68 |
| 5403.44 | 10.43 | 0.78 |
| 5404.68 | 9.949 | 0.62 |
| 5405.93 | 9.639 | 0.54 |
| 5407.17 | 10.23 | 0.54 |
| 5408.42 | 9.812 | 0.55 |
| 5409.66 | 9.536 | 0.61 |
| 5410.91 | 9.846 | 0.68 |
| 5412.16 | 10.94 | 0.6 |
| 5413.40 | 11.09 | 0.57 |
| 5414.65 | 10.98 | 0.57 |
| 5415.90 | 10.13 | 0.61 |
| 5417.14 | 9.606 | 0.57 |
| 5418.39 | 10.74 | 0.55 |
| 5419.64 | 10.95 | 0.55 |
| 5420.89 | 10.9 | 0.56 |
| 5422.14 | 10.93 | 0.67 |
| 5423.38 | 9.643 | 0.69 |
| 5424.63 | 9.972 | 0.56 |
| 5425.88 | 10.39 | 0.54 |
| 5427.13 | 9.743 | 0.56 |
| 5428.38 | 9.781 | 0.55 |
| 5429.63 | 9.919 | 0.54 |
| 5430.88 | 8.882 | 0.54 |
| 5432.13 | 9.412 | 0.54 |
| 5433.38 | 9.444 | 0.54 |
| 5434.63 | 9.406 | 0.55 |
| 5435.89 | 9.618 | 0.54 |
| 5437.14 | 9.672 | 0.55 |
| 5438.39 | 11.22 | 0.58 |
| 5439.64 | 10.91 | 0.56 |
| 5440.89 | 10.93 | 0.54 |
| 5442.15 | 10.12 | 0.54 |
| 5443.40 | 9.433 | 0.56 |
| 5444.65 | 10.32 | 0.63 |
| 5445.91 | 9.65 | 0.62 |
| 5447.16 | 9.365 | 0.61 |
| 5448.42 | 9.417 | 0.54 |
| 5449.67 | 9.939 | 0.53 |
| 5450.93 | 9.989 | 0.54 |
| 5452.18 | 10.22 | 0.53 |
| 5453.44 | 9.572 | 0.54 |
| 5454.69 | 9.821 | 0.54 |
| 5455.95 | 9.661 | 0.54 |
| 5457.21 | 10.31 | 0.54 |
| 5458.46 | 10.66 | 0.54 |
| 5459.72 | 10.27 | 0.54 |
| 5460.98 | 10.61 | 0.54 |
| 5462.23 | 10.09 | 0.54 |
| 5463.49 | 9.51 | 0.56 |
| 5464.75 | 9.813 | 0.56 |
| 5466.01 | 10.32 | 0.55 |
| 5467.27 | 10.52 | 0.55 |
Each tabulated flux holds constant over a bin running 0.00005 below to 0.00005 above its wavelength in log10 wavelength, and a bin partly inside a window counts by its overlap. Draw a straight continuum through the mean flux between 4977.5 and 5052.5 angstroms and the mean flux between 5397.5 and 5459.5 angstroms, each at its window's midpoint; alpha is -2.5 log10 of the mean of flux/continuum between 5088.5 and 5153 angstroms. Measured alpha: 0.050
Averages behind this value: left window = 9.9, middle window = 9.49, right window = 10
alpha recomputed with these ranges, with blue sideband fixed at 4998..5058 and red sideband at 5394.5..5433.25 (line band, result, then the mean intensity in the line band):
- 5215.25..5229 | 0.048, 9.59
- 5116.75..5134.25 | 0.079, 9.3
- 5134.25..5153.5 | 0.074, 9.34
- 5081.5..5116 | 0.035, 9.68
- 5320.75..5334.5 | -0.011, 10.1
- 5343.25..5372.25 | -0.018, 10.2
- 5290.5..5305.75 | -0.015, 10.2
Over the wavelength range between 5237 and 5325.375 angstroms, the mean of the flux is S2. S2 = 9.94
